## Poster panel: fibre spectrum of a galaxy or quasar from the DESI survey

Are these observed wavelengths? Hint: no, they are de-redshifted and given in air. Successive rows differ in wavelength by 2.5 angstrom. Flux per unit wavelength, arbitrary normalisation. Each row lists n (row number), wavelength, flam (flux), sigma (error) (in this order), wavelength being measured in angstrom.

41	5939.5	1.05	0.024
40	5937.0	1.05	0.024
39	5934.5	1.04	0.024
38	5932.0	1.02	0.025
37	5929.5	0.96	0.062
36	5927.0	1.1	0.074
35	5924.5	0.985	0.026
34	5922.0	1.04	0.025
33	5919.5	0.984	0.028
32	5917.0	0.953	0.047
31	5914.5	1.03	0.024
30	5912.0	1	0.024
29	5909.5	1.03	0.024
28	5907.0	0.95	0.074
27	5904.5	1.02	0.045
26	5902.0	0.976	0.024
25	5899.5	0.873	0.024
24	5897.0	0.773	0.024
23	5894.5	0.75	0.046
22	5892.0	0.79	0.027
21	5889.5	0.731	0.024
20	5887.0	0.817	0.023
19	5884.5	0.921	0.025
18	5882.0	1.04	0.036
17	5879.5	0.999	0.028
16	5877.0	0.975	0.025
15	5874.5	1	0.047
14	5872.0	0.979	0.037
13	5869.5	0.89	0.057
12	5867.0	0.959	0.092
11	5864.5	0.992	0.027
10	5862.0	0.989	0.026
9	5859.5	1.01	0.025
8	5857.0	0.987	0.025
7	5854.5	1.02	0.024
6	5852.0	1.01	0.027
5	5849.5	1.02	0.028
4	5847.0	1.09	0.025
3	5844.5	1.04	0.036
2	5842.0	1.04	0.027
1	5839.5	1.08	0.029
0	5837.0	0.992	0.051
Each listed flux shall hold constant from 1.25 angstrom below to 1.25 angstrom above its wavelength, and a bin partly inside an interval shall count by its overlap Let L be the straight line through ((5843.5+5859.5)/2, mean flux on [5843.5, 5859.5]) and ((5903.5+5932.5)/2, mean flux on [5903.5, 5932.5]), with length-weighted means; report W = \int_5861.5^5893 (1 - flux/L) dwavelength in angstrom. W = 2.8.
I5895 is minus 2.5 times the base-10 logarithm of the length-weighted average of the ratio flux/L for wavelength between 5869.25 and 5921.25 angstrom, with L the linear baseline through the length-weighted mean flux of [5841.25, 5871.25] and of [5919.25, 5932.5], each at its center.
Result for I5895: 0.09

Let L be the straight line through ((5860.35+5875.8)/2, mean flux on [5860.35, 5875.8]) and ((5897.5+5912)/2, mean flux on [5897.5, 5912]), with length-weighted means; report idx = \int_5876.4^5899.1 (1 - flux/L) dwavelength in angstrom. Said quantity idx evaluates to 2.4 angstrom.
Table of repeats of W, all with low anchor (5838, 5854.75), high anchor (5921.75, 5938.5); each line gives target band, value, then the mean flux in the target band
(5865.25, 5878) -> 0.95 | 0.962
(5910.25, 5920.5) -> 0.36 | 0.994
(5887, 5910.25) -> 3.66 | 0.87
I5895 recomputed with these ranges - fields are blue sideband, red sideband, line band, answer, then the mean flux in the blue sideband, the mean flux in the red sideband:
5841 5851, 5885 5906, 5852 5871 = 0.004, 1.05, 0.845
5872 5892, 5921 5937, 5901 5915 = -0.023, 0.921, 1.03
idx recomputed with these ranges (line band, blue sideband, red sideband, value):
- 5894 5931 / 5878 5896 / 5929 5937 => -0.62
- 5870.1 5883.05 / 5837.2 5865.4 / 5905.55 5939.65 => 0.35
